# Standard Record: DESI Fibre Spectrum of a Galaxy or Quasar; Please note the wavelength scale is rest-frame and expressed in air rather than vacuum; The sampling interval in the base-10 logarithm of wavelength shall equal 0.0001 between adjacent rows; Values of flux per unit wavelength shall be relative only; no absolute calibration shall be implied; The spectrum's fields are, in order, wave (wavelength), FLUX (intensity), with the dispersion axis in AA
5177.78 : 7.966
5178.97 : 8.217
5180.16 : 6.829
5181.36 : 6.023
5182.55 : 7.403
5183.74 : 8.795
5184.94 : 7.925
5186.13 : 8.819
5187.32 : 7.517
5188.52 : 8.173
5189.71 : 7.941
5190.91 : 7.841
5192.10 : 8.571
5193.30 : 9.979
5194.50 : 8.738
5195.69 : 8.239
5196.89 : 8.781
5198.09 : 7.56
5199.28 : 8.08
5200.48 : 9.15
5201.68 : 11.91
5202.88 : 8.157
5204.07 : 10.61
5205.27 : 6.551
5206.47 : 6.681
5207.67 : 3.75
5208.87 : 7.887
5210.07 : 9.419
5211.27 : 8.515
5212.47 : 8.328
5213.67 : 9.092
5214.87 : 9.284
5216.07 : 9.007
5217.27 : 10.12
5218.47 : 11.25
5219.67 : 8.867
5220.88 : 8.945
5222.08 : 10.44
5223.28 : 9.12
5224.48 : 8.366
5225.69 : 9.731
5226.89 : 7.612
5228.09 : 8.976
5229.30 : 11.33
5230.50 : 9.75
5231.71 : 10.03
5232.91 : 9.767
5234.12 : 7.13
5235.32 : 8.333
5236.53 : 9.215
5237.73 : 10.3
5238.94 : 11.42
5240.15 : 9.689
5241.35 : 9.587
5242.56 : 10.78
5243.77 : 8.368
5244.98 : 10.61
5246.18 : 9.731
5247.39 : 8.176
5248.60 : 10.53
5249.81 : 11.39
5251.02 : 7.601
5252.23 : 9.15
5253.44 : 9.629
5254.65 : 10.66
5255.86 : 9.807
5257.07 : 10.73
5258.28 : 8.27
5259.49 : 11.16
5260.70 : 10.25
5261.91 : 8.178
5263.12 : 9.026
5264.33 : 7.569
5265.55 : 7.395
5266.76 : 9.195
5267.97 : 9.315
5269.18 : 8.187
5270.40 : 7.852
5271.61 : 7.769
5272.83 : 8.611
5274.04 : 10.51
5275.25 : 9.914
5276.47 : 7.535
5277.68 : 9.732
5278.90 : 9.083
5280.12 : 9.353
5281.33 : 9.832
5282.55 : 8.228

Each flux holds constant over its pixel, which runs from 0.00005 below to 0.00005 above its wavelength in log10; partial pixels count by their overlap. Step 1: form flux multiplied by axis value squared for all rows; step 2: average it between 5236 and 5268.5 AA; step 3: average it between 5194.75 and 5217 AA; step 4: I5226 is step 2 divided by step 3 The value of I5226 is 1.15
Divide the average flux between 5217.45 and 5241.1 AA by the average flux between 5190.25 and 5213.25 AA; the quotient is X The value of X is 1.1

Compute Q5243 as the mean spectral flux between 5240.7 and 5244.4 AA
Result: 9.58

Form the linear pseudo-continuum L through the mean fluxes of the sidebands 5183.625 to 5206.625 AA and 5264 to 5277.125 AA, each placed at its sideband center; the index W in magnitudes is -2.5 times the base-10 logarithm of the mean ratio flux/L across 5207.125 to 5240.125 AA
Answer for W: -0.07 mag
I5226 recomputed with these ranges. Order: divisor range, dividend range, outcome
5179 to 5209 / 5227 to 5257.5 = 1.22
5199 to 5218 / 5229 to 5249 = 1.14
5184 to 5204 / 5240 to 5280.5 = 1.10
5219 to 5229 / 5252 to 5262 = 1.10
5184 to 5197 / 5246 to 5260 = 1.18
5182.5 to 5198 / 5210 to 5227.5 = 1.11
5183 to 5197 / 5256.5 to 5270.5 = 1.09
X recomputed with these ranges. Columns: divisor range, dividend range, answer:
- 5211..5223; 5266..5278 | 0.94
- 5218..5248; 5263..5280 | 0.92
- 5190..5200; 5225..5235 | 1.09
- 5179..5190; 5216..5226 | 1.24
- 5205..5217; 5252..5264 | 1.22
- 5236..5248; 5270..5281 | 0.92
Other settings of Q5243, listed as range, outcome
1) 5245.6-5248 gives 8.94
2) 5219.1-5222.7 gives 9.41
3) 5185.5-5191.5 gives 8.06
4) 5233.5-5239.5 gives 9.26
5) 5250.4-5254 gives 8.79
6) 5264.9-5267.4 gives 8.29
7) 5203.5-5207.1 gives 7.88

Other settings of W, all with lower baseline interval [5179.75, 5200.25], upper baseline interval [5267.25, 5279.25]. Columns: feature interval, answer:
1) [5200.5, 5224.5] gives -0.07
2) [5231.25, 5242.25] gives -0.12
